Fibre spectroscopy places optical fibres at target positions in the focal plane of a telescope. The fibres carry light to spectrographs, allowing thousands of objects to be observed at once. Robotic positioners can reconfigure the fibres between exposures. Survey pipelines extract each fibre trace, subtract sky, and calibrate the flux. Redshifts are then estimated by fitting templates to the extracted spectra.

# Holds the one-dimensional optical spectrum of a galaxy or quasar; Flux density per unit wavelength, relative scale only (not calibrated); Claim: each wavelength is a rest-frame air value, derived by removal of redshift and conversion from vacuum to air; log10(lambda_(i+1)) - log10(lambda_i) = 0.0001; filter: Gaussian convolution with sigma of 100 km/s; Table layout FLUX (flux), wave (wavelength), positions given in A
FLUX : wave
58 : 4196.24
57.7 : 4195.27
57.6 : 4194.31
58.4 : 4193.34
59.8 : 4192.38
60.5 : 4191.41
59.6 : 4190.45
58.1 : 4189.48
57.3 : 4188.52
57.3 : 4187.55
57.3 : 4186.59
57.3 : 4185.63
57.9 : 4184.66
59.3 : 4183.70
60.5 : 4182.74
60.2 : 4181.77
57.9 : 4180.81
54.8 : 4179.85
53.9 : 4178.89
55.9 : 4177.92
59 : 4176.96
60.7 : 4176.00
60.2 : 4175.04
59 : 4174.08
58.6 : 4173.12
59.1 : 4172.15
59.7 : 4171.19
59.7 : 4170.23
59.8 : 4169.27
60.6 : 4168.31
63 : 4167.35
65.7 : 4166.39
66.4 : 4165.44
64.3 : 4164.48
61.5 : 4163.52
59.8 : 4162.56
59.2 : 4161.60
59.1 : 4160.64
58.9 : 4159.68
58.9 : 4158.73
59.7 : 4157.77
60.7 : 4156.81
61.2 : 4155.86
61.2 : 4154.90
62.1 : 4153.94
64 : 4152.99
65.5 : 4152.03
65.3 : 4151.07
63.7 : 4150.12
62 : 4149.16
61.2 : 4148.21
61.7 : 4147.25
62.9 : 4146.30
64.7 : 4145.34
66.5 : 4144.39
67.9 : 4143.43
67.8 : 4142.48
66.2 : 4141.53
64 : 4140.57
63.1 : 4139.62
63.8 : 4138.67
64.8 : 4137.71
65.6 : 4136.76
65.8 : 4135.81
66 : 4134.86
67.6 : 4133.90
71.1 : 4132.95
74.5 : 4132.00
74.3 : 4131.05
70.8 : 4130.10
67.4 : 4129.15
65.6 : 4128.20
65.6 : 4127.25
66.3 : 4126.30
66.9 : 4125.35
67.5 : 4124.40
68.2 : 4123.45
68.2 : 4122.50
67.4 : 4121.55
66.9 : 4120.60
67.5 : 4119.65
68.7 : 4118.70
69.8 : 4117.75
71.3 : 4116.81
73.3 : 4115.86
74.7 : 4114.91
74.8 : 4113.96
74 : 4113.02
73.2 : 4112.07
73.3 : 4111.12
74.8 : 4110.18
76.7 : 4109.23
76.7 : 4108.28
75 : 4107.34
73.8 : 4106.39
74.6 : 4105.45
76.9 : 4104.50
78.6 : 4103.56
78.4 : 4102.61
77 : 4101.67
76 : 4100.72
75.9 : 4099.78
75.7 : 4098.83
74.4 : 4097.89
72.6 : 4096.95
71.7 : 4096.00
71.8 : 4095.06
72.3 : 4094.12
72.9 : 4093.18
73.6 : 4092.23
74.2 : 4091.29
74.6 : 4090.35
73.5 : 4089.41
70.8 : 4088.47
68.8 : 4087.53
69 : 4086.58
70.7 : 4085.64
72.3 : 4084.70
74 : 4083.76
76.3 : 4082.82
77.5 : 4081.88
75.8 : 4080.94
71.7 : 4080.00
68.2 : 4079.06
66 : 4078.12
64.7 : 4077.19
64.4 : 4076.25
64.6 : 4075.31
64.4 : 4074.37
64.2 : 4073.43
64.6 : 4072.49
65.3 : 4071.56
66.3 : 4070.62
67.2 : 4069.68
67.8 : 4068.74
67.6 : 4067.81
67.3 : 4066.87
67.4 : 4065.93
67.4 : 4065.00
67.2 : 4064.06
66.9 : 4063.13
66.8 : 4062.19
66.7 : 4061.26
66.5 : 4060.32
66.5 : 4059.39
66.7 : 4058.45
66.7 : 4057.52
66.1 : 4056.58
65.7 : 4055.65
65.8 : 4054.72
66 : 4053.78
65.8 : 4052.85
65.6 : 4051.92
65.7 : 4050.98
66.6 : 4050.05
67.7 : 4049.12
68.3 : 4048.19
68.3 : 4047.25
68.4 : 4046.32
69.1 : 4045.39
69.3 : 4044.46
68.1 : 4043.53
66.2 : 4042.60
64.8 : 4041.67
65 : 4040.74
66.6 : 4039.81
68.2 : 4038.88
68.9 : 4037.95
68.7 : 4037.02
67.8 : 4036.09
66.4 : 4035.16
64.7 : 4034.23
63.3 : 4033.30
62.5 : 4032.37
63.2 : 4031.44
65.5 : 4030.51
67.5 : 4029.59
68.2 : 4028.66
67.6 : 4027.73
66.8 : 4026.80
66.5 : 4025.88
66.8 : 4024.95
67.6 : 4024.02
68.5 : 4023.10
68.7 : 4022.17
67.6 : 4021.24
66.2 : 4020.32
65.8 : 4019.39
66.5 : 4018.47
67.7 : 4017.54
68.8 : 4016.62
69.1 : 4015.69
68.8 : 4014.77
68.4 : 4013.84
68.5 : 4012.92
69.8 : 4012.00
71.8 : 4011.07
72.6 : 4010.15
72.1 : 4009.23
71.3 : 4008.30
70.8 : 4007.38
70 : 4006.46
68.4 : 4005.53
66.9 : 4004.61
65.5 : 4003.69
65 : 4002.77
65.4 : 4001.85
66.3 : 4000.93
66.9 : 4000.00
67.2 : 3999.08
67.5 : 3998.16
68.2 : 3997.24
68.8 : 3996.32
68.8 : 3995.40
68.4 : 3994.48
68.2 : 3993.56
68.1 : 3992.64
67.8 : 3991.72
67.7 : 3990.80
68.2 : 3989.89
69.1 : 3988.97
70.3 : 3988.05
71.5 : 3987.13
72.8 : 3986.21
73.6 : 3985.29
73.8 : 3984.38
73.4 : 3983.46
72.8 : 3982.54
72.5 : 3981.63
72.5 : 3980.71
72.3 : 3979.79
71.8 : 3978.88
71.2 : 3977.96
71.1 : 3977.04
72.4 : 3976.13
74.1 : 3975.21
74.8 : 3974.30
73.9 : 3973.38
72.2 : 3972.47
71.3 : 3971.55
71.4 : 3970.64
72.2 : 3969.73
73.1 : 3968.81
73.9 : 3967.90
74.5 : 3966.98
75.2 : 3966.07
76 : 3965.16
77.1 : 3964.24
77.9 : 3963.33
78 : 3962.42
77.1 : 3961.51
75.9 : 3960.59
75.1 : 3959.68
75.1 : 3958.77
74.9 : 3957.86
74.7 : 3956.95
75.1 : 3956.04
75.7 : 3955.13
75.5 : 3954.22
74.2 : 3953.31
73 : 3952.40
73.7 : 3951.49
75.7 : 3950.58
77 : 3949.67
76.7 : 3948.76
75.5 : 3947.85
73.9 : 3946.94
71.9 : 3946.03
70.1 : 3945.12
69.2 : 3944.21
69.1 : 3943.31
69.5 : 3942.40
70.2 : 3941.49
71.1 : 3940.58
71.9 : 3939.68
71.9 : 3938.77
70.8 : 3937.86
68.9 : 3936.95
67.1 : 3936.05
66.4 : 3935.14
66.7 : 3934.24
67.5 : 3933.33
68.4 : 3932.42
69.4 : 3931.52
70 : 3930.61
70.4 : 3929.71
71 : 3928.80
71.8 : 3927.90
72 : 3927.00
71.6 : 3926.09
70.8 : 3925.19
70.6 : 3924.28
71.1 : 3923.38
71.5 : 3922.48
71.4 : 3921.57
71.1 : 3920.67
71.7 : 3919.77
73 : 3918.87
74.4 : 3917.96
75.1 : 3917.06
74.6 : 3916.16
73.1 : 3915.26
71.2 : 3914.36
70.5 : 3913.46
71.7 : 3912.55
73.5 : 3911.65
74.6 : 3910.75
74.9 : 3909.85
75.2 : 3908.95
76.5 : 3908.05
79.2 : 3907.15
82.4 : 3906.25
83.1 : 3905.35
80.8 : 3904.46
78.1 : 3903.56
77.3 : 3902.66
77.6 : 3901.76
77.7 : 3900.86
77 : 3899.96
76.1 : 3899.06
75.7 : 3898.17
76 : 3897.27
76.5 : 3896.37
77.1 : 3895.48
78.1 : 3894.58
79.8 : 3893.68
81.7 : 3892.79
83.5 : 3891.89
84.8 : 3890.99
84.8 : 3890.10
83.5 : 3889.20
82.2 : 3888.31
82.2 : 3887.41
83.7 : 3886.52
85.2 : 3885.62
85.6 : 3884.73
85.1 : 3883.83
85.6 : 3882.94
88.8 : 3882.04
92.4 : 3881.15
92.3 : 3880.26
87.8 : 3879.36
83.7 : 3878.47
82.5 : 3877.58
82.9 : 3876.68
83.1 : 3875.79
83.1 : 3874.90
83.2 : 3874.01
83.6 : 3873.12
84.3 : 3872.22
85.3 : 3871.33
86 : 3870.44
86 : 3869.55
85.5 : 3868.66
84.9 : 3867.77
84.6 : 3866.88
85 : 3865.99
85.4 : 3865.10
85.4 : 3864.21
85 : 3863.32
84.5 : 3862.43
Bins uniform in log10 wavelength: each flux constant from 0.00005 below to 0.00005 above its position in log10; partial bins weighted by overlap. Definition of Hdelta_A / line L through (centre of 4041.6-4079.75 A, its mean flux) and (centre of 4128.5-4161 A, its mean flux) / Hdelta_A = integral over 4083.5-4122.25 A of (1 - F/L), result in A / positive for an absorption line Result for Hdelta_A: -4.4 A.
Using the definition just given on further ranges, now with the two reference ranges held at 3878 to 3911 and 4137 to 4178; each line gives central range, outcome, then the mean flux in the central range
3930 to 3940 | 1.2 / 69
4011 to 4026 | 0.9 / 68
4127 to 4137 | -0.7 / 68.7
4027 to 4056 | 1.6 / 66.6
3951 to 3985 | 0.9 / 74.1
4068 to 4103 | -1.9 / 71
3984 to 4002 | 1.3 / 69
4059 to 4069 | 0.3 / 67.1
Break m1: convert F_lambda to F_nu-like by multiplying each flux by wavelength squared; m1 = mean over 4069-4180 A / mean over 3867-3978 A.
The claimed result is 1.0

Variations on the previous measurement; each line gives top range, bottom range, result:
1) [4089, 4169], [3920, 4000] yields 1.03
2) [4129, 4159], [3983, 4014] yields 1.01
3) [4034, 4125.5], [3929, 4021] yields 1.03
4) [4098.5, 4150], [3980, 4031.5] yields 1.08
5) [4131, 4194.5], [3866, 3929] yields 0.89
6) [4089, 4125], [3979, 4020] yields 1.11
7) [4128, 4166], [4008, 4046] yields 1.01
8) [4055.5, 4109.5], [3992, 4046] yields 1.08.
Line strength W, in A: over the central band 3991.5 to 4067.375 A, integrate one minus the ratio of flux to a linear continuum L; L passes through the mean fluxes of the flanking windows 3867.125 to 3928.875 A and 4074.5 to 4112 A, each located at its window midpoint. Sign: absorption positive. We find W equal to 7.7 A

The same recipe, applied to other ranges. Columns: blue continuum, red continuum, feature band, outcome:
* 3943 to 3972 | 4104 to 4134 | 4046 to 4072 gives 2.0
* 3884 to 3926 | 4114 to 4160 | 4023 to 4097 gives 1.8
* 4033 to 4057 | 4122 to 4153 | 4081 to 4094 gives -1.3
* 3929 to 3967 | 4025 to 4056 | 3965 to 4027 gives -0.3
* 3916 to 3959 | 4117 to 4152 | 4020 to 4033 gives 0.5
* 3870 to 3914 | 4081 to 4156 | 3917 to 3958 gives 3.7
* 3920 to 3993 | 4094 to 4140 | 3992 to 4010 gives 1.0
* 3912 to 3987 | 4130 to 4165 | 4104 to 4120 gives -1.9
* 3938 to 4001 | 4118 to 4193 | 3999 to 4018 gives 0.5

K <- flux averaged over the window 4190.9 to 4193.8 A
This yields 59.7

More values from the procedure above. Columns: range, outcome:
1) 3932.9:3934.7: 67.2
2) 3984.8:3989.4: 71.5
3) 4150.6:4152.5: 65.3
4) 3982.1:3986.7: 73.2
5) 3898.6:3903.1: 77.1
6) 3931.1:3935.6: 67.7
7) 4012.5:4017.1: 68.8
